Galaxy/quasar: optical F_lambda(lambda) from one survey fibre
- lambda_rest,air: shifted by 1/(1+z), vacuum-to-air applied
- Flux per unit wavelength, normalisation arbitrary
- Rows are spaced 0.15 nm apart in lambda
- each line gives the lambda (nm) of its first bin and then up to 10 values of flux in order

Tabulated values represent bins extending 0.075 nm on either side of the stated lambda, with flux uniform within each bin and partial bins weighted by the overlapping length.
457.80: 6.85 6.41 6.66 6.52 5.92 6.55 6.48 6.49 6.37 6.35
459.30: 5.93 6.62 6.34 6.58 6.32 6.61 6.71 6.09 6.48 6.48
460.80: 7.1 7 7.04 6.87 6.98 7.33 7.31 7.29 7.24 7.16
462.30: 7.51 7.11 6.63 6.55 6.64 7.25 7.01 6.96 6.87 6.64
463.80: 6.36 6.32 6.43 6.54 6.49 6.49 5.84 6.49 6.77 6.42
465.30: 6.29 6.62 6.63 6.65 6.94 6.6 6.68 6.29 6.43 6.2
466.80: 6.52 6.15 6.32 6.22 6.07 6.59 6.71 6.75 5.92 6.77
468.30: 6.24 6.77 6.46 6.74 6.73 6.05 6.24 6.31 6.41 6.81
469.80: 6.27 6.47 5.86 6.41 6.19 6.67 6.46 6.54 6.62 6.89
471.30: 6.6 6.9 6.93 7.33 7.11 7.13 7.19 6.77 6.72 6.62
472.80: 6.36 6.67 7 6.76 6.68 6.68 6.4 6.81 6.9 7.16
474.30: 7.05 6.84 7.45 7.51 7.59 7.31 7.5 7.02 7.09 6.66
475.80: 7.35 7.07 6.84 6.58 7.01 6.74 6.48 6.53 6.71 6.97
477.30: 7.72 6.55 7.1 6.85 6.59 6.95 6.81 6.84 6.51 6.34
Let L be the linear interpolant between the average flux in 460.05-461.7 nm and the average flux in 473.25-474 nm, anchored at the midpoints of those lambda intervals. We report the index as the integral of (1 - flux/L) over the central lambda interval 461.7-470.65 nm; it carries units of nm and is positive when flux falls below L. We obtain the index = 0.263 nm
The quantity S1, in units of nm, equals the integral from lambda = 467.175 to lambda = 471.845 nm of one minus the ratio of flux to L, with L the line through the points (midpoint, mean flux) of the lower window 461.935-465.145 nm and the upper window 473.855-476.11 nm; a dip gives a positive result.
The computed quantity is 0.29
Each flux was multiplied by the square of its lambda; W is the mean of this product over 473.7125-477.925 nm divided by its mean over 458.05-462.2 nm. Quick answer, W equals 1.1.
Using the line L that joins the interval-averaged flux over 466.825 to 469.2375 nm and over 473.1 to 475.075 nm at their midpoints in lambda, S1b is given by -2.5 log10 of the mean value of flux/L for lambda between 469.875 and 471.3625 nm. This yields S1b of 0.03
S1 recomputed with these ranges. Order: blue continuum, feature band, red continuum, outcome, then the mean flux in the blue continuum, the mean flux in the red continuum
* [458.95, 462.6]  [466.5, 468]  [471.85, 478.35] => 0.10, 6.78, 6.92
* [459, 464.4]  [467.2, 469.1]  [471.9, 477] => 0.10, 6.75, 6.92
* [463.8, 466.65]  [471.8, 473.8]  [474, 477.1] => 0.03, 6.48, 7.02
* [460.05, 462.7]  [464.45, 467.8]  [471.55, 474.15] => 0.22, 6.95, 6.84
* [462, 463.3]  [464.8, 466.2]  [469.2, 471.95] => 0.05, 7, 6.58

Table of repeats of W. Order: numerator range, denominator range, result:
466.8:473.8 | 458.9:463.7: 1.01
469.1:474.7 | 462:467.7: 1.05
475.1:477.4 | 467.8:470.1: 1.11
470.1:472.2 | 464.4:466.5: 1.06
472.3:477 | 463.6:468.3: 1.11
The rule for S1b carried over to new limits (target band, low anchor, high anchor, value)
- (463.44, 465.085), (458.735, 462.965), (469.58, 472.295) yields 0.04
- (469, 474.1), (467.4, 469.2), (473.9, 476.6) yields 0.02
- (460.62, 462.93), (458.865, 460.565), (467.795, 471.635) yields -0.10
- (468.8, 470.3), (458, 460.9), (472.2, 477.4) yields 0.07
